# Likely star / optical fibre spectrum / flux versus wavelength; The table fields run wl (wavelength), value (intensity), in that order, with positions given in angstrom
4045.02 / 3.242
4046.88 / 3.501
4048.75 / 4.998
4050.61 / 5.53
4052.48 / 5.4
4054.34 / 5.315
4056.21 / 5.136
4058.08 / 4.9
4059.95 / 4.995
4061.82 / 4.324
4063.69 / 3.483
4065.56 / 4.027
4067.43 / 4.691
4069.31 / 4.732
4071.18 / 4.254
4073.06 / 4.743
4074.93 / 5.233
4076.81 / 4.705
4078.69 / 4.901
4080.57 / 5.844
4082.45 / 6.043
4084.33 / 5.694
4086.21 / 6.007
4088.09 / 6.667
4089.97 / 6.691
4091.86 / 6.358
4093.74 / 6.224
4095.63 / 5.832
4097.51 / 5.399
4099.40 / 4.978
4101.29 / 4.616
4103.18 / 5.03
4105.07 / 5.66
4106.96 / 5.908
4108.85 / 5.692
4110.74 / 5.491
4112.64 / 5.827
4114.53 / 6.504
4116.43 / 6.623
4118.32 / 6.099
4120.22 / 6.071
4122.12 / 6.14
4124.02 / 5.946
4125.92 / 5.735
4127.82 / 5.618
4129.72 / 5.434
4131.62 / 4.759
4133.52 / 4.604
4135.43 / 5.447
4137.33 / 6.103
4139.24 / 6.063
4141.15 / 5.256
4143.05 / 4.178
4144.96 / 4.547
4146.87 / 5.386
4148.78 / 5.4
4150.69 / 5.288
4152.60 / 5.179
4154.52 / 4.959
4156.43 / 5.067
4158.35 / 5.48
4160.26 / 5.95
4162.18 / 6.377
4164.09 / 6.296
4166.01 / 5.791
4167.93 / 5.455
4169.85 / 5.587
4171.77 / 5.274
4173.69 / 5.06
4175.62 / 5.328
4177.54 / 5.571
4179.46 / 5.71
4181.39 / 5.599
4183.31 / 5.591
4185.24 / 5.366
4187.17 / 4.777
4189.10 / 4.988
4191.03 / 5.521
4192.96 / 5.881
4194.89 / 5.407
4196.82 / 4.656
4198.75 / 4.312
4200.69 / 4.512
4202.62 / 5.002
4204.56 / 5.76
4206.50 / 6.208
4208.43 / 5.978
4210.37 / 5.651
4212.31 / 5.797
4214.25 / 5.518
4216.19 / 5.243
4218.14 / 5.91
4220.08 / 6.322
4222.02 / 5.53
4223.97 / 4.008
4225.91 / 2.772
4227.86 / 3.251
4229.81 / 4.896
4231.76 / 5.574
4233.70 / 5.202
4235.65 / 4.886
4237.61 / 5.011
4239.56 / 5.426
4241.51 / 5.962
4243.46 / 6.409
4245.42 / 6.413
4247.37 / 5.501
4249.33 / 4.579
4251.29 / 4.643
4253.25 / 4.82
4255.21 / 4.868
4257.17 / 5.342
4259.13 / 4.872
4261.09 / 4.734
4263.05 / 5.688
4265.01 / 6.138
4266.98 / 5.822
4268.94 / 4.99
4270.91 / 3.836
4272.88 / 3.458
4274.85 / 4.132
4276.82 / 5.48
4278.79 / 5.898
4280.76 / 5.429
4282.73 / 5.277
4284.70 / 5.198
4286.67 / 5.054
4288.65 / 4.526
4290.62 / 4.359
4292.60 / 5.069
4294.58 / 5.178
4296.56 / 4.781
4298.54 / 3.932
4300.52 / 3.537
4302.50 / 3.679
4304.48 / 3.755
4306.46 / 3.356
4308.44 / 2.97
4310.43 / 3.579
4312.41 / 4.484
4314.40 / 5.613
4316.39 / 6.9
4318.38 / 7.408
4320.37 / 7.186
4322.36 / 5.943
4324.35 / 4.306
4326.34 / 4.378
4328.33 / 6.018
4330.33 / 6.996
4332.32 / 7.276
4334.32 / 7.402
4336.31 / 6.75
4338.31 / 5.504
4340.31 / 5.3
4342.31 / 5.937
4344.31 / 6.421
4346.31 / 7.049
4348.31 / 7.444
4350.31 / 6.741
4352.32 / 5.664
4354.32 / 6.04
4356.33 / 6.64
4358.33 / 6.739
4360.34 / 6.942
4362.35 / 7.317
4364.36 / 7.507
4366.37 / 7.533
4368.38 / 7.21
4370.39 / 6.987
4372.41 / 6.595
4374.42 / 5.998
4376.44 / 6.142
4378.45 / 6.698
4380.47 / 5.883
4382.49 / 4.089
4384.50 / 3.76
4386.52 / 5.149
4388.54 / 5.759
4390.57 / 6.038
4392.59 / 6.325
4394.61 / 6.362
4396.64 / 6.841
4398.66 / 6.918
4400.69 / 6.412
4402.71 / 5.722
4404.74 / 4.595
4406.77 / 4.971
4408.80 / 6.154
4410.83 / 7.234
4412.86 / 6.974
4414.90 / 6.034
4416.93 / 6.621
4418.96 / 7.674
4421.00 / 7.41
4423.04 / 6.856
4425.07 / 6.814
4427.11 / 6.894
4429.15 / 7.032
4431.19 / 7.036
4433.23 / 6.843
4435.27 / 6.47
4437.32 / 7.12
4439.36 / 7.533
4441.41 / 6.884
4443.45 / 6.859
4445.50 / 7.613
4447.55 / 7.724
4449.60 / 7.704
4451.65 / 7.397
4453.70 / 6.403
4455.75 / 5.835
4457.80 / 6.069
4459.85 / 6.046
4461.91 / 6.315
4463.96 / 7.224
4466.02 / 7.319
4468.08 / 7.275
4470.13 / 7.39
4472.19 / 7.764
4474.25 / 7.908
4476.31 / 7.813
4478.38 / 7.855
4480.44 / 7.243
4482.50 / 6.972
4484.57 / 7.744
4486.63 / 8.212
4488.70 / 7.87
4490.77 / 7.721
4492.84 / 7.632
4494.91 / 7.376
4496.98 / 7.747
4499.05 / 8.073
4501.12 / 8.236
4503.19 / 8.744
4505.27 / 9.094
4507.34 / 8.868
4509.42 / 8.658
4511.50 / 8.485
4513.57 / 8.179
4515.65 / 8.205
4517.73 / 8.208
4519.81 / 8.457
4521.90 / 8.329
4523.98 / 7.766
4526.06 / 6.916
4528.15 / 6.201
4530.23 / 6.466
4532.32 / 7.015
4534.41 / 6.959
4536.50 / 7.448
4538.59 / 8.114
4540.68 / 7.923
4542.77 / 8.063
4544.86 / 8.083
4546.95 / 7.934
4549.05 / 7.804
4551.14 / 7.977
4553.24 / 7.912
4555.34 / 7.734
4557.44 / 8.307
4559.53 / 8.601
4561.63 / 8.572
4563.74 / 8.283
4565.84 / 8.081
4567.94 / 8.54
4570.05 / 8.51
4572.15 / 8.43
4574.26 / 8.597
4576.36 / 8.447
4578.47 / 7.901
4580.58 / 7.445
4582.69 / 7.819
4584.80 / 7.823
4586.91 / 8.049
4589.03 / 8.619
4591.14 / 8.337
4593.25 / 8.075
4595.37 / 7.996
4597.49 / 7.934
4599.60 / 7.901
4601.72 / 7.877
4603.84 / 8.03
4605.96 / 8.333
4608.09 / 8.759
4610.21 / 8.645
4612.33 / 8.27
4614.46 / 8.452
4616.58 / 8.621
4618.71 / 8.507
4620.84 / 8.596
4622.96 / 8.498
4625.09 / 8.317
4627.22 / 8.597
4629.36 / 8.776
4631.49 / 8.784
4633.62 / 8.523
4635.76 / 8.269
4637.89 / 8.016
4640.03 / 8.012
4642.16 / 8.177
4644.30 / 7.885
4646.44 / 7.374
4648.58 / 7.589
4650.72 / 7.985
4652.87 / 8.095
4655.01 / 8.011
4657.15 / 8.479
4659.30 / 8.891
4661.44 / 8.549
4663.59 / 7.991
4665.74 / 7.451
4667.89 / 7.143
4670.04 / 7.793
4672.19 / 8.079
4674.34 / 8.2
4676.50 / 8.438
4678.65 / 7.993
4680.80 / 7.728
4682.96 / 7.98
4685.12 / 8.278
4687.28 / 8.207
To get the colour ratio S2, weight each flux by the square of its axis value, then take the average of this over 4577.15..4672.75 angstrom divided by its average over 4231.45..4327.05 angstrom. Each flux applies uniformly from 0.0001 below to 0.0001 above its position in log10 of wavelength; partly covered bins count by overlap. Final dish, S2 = 1.9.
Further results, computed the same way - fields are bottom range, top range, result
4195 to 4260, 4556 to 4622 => 1.88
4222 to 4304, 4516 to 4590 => 1.85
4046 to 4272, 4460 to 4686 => 1.82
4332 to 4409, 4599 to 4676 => 1.48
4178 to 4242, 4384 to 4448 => 1.38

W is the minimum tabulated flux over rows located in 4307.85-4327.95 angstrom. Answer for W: 2.97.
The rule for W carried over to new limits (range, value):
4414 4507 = 5.835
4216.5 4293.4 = 2.772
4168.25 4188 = 4.777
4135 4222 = 4.178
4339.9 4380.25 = 5.3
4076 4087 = 4.705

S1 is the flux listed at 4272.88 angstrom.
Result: 3.458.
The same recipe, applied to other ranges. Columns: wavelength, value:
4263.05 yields 5.688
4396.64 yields 6.841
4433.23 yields 6.843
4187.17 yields 4.777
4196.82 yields 4.656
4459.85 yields 6.046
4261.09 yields 4.734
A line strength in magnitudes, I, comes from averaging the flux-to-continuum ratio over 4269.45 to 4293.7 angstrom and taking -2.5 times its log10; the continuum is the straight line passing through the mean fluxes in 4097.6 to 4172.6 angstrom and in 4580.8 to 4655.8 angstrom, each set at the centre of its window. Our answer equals 0.30 mag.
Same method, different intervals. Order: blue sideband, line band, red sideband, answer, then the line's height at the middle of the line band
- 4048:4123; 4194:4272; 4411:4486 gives 0.18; 6.1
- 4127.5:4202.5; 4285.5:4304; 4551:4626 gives 0.36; 6.22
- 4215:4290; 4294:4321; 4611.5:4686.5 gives 0.17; 5.51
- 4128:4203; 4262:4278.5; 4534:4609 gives 0.21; 6.03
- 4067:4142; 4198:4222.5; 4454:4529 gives 0.12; 6.16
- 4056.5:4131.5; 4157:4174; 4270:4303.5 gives -0.11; 5.15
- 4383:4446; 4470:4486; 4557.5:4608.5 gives -0.07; 7.11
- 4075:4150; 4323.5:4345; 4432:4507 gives 0.12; 6.73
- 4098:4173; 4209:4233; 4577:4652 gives 0.19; 6.01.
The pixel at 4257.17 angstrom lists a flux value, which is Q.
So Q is 5.342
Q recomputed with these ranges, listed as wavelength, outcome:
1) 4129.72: 5.434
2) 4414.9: 6.034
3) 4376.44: 6.142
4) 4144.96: 4.547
